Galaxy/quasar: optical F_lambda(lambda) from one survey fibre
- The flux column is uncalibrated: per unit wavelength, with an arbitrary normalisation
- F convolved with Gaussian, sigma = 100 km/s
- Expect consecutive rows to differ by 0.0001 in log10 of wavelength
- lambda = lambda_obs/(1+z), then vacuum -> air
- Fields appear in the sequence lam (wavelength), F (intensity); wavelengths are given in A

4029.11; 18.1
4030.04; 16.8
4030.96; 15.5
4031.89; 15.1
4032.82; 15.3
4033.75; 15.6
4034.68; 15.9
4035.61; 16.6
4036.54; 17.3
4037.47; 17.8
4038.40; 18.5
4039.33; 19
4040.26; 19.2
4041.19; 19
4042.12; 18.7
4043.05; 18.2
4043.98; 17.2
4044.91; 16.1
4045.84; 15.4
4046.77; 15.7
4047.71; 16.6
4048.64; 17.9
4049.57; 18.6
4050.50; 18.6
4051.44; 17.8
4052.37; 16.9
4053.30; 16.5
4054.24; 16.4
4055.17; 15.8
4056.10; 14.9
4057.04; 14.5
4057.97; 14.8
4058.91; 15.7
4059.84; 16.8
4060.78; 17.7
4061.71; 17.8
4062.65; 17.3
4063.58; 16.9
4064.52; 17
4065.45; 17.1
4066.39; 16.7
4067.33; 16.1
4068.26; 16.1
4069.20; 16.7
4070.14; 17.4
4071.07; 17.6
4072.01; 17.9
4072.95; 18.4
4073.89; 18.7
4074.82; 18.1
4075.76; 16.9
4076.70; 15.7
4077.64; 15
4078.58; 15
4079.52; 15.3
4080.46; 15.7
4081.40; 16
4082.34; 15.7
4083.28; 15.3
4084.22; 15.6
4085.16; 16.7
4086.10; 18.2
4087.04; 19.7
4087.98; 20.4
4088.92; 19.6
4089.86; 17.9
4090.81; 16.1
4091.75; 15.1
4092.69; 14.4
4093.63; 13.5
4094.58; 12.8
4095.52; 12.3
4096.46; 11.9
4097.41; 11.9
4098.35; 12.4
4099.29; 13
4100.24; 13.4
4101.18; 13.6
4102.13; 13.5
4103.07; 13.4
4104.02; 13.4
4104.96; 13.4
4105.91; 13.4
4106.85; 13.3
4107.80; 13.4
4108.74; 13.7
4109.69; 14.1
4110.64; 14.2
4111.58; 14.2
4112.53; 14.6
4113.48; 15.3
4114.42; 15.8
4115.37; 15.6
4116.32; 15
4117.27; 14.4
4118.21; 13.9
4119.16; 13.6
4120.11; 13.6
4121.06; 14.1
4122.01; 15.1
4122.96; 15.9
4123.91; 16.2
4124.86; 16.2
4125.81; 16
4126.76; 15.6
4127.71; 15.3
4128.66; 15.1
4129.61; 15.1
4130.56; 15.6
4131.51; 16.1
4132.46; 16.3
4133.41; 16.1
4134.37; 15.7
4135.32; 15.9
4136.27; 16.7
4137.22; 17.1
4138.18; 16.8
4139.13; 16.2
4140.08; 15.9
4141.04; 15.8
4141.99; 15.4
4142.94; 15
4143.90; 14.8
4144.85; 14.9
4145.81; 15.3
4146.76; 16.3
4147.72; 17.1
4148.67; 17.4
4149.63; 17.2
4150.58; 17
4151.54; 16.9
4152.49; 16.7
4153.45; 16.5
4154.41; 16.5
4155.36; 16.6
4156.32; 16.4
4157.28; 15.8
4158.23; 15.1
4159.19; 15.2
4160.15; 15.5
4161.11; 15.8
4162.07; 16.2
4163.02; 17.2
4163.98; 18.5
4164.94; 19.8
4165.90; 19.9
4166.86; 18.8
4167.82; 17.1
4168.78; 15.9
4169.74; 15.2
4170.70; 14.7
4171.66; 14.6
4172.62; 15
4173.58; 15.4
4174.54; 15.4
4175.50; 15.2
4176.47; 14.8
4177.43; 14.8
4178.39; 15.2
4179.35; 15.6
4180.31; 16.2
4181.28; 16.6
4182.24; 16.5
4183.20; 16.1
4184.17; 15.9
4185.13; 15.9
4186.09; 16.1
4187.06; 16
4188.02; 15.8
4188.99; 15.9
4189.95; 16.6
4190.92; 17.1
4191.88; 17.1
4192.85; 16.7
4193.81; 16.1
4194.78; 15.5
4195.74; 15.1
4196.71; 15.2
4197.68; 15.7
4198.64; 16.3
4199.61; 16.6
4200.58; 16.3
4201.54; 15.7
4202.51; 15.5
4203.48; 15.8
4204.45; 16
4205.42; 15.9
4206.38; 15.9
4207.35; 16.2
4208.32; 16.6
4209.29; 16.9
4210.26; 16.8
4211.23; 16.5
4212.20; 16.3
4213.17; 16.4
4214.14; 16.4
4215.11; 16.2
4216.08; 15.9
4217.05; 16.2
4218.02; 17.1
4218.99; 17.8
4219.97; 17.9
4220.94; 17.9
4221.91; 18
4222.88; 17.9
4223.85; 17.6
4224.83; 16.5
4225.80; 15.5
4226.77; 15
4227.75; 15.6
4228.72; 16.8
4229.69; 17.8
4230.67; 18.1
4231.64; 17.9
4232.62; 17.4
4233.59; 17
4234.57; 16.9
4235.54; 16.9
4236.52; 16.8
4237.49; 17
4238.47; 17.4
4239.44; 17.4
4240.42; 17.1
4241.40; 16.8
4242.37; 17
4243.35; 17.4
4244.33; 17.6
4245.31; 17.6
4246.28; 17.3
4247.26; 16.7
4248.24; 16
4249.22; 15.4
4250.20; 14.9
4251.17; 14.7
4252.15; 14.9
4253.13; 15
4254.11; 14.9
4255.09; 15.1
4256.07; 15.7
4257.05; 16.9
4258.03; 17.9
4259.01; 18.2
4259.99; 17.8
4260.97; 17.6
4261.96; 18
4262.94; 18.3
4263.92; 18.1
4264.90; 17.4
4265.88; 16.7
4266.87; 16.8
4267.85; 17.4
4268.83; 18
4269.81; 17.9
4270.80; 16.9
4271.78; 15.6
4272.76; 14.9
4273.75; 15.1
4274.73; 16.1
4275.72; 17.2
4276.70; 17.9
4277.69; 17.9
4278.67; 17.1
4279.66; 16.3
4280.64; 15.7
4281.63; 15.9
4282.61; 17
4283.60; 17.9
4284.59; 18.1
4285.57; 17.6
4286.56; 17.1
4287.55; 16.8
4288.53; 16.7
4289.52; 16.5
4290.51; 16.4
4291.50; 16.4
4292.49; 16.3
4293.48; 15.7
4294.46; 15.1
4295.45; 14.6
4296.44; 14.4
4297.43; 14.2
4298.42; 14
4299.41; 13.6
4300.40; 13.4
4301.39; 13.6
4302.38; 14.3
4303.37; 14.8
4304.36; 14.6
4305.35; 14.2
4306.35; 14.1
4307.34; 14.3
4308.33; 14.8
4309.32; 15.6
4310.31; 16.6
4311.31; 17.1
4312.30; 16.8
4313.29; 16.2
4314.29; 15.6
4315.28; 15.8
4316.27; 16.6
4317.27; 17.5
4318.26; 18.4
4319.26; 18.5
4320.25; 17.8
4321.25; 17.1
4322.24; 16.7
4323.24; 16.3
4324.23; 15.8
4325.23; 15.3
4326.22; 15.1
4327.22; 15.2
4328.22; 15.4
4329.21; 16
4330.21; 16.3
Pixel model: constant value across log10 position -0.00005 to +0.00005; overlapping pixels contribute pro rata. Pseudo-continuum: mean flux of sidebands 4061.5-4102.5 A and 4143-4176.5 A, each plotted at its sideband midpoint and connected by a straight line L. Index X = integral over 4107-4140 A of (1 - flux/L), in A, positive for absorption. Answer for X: 1.8 A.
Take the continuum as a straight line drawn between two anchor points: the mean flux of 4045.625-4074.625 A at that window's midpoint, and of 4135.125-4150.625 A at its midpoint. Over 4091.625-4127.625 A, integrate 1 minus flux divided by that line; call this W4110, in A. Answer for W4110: 5.14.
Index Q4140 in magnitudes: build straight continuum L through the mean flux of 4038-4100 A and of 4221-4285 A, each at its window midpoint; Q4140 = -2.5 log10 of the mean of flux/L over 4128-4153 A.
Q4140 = 0.03 mag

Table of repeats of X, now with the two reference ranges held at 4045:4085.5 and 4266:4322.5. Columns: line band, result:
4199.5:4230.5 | -0.5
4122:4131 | 0.5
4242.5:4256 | 0.2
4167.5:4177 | 0.6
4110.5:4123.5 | 1.4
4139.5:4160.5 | 0.5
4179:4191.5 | 0.1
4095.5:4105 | 2.1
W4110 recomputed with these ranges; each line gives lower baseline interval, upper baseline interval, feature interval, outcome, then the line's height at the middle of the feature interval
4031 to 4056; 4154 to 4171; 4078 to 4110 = 4.0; 16.9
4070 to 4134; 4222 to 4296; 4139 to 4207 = -0.9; 15.9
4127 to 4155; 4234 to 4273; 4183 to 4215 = 0.6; 16.5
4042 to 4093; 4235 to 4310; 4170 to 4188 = 1.0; 16.5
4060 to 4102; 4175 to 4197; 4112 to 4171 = -0.1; 16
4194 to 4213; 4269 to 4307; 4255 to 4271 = -1.5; 15.9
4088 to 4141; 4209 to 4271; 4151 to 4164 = -0.6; 15.5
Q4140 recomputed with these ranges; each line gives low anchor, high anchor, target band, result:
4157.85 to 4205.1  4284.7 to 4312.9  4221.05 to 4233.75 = -0.08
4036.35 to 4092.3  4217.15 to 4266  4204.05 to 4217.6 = 0.04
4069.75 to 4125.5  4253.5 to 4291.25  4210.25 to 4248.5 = -0.03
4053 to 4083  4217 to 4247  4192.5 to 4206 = 0.07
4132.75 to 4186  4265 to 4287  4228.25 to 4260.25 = 0.00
